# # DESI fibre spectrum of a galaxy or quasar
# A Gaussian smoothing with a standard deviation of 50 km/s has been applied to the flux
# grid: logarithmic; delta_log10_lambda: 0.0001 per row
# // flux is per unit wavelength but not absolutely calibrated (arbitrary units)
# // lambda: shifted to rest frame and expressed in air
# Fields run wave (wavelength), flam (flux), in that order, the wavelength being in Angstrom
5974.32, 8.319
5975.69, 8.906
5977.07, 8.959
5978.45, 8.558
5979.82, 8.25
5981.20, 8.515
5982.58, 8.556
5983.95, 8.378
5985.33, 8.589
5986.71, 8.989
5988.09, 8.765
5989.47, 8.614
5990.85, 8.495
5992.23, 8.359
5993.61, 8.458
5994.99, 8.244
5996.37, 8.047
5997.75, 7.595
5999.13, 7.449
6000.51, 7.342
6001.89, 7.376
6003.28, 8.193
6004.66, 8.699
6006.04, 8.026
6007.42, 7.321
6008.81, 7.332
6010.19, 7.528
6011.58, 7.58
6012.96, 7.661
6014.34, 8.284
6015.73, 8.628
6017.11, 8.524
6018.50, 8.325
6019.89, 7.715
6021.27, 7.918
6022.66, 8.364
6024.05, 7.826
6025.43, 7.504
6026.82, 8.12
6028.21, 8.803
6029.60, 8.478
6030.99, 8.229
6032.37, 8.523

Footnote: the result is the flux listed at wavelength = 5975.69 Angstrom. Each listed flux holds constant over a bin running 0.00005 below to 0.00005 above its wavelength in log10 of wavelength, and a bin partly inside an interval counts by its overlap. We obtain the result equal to 8.906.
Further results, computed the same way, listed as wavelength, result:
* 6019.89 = 7.715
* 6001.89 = 7.376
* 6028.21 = 8.803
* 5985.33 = 8.589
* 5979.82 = 8.25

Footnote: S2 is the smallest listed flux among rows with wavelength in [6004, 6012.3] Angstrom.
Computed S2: 7.321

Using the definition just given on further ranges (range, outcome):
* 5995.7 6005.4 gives 7.342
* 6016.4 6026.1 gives 7.504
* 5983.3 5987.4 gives 8.378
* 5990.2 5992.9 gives 8.359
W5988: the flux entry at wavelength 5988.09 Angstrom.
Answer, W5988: 8.765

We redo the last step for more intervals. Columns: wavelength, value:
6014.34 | 8.284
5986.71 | 8.989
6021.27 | 7.918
